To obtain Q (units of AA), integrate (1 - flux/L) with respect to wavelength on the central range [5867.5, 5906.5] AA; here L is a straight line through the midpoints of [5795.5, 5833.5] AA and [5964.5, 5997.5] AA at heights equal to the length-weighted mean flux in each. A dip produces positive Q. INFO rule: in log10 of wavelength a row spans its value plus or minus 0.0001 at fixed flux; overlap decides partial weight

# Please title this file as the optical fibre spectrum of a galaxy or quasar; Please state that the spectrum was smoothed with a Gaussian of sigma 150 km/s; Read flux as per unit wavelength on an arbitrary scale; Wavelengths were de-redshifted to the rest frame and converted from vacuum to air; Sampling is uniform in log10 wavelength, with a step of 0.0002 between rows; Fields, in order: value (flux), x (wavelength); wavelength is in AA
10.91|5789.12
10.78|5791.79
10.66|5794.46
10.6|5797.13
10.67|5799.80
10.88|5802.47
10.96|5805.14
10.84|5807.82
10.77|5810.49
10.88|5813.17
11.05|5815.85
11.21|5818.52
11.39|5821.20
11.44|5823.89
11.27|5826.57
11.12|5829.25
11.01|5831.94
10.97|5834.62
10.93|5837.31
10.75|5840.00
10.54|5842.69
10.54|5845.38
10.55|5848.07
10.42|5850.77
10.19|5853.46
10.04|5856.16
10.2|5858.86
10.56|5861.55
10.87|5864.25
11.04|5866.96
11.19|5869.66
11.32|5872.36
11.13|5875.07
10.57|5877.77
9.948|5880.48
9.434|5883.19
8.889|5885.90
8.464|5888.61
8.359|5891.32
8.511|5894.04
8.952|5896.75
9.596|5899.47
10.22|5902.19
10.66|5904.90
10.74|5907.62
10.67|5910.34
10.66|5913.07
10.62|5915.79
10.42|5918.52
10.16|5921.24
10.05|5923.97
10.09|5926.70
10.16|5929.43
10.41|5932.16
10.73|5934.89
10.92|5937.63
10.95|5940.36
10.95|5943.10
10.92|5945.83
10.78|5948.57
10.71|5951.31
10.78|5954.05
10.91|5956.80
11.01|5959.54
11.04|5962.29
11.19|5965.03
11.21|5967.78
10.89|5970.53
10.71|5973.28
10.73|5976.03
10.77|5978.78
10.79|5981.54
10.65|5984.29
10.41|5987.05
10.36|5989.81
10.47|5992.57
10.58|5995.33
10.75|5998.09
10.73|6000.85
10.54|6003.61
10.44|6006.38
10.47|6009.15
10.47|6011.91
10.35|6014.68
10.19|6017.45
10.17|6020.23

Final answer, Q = 3.75 AA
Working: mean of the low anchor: 11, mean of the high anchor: 10.7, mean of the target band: 9.84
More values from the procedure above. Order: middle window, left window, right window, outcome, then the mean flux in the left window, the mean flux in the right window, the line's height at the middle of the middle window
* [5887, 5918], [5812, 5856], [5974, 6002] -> 2.8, 10.9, 10.6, 10.8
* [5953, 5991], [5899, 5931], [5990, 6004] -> -1.1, 10.4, 10.6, 10.5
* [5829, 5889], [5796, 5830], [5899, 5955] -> 1.9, 11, 10.5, 10.8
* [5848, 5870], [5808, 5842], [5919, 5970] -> 0.8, 11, 10.7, 11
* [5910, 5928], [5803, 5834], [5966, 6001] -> 0.8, 11.1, 10.7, 10.8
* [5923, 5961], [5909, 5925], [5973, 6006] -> -0.7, 10.4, 10.6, 10.5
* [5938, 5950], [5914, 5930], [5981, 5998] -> -0.6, 10.3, 10.5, 10.4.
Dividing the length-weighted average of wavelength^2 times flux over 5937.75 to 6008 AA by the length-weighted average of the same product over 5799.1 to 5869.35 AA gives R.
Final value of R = 1.04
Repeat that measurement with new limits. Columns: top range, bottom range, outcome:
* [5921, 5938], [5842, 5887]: 1.01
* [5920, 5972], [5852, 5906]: 1.10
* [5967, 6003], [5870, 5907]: 1.13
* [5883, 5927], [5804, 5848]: 0.92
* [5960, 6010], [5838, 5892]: 1.09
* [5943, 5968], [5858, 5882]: 1.05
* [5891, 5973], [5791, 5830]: 1.00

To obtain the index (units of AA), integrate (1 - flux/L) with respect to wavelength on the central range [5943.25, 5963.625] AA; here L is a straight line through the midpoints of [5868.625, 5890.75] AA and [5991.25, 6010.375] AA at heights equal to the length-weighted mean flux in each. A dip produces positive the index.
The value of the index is -1.0 AA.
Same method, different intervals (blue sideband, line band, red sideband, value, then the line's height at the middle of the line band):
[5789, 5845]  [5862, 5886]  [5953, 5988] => 0.7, 10.9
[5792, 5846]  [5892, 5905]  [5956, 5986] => 1.8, 10.9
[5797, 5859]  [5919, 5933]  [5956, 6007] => 0.8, 10.8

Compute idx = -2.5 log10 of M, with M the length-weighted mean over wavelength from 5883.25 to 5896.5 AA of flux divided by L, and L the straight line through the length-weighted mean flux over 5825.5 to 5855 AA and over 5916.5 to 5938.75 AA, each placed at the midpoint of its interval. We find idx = 0.21 mag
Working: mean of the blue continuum 10.7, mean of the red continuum 10.4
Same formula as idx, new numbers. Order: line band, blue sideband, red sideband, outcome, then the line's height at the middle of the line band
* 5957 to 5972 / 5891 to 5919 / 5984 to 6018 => -0.076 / 10.3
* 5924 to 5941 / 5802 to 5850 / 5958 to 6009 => 0.032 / 10.8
